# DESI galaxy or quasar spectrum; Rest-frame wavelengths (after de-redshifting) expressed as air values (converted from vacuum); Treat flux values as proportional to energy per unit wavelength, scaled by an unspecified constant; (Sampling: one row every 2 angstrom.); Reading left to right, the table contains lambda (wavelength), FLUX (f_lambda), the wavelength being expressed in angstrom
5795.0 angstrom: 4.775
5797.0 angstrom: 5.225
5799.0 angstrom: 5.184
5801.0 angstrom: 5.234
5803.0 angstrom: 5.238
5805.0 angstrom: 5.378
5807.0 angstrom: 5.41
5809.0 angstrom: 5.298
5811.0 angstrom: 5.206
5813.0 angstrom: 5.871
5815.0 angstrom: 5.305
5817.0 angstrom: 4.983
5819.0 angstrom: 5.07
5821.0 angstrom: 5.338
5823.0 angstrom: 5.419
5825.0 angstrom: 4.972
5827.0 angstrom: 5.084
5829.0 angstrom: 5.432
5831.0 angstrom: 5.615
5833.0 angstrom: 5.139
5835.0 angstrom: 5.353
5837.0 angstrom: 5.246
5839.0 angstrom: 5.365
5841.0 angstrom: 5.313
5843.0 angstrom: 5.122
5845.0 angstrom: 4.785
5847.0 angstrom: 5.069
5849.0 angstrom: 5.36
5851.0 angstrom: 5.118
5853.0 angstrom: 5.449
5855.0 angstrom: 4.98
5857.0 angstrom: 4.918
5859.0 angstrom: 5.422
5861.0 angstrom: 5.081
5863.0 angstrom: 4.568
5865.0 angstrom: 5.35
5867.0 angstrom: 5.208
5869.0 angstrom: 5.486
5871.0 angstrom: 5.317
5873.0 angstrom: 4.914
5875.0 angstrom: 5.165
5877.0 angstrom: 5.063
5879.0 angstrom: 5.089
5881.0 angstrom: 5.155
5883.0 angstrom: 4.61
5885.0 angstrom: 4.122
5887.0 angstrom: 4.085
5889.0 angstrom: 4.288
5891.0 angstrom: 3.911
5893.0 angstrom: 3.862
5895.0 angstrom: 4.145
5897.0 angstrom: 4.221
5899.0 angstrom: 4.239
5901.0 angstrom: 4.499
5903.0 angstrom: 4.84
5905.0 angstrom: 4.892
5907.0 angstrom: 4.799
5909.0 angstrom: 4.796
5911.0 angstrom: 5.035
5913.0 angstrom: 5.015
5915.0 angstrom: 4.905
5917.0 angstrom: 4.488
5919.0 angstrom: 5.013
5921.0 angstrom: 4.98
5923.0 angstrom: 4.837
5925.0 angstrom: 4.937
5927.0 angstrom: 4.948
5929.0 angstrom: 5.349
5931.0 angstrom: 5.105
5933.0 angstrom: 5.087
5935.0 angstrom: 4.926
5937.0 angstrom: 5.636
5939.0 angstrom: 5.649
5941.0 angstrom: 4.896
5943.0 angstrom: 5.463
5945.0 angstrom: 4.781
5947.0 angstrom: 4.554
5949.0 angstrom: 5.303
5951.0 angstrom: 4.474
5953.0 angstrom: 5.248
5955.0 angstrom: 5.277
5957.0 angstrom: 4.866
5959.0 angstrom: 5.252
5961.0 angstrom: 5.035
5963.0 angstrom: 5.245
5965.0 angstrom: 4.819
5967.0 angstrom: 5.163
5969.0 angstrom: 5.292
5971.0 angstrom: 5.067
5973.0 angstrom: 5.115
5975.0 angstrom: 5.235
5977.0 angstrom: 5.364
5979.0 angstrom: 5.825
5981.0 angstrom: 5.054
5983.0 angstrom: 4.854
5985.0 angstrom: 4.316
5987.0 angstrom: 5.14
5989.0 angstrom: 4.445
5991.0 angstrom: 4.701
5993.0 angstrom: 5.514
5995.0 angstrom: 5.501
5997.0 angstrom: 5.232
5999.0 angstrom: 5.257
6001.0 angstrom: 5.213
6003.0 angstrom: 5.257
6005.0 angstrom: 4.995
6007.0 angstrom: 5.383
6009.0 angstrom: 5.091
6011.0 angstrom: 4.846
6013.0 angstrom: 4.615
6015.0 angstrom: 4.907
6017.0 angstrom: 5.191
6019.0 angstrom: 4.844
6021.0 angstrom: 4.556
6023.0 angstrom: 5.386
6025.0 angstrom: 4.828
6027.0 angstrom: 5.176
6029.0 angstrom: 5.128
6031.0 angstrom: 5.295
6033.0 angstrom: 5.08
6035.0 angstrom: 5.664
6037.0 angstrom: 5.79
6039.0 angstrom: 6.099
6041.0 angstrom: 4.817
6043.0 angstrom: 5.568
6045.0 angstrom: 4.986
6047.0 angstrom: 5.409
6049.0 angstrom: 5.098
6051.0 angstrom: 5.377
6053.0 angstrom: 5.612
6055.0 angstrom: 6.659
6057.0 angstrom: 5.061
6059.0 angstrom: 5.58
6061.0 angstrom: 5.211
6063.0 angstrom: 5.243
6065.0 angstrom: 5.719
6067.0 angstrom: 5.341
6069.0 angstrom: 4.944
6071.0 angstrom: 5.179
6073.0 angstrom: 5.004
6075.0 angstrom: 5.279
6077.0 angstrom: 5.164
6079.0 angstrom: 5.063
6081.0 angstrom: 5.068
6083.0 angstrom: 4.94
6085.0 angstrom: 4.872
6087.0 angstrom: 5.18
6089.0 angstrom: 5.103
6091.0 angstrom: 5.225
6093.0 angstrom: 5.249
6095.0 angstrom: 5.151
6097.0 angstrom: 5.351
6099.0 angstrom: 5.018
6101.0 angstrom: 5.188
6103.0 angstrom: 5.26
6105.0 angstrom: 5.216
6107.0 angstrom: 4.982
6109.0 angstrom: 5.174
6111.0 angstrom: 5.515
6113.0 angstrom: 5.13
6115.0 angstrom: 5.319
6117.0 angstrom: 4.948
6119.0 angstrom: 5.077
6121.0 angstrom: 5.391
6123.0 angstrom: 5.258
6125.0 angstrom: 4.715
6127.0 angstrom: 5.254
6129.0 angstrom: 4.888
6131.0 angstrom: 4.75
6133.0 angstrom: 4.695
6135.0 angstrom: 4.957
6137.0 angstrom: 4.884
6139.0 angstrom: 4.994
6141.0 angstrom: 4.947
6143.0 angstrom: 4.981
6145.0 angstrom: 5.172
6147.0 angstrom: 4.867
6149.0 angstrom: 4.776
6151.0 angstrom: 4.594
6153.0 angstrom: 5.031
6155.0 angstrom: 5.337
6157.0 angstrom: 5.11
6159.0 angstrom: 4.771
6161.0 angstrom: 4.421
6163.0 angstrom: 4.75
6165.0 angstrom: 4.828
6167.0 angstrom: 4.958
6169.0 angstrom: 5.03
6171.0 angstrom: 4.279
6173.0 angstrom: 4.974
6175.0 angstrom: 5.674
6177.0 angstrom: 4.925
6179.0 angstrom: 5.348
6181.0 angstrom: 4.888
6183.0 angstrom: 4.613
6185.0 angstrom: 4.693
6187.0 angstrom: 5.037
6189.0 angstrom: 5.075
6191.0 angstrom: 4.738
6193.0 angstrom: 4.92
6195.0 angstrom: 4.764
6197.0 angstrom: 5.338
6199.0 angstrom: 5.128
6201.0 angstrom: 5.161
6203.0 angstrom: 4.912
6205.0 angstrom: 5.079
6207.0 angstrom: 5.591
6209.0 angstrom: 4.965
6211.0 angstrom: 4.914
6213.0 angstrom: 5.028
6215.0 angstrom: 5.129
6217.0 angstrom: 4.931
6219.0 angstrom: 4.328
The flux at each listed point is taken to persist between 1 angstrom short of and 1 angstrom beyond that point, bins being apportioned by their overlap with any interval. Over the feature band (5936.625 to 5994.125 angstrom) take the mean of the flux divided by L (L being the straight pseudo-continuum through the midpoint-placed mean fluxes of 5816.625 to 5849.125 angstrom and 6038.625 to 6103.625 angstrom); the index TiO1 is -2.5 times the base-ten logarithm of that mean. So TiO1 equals 0.03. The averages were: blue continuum 5.22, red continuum 5.27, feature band 5.08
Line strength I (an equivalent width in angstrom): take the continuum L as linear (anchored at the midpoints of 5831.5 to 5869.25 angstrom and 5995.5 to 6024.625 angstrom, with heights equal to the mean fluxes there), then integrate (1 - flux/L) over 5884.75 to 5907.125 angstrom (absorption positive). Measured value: 3.6 angstrom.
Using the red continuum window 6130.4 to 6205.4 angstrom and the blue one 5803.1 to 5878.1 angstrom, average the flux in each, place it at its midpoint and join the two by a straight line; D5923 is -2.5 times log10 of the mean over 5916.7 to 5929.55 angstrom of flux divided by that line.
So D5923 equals 0.04 mag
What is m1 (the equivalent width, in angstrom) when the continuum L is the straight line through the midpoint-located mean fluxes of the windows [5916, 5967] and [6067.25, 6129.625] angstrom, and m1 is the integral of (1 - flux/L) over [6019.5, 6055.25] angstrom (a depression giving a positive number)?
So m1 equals -1.6 angstrom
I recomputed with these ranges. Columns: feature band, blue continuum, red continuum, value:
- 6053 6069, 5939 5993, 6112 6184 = -1.6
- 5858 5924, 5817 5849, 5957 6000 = 5.2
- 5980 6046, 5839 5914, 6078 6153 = -1.9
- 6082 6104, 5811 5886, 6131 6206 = -0.7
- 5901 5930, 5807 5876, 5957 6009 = 1.5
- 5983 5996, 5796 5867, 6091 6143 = 0.6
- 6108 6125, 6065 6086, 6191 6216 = -0.3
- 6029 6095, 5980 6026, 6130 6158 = -4.3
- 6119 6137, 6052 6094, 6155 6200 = 0.4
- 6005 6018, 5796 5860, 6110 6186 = 0.2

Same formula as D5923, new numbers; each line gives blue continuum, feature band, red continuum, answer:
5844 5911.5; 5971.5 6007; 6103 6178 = -0.051 mag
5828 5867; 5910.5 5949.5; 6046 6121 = 0.036 mag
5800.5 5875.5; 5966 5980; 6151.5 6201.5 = -0.038 mag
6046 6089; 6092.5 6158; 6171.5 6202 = 0.018 mag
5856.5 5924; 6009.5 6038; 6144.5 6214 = -0.051 mag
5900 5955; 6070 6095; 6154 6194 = -0.036 mag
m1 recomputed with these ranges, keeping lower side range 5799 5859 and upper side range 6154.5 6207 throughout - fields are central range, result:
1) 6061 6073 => -0.5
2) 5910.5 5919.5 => 0.5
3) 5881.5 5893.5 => 2.3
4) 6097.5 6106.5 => -0.3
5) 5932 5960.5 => 0.3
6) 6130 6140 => 0.3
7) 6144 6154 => 0.2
